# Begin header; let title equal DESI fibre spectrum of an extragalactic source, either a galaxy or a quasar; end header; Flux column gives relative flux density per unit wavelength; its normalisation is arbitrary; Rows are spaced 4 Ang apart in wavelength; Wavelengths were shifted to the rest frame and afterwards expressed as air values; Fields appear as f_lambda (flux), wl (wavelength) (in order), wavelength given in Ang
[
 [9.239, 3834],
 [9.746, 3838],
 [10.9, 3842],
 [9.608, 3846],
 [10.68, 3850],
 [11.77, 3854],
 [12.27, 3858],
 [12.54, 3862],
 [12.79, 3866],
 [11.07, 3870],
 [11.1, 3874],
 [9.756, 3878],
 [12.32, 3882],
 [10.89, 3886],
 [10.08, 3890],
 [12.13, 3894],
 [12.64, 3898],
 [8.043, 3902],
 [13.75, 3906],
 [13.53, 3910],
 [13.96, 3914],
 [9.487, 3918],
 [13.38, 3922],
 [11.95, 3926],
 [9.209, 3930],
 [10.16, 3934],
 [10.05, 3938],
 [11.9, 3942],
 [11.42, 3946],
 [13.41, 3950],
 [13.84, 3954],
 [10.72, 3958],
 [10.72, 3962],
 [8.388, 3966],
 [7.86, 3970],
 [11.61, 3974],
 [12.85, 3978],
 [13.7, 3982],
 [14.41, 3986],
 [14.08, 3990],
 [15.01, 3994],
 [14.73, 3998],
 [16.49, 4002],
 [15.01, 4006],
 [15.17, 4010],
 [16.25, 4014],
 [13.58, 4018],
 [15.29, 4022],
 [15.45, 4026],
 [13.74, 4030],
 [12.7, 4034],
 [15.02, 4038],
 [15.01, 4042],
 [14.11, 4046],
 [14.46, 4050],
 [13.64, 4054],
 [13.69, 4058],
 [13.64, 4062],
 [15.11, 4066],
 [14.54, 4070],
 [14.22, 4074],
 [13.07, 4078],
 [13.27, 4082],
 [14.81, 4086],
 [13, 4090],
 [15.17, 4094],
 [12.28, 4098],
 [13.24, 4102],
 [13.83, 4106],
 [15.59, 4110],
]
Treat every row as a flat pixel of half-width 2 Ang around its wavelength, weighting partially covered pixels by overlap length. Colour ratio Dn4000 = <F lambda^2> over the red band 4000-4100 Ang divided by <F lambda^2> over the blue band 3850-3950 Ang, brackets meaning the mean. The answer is 1.34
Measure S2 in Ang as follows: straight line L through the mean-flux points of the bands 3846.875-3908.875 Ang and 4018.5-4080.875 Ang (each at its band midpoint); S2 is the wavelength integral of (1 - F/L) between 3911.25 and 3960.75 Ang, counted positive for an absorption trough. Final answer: 3.0 Ang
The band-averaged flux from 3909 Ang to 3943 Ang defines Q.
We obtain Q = 11.4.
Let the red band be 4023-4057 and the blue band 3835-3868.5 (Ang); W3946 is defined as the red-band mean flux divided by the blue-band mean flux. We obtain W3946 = 1.3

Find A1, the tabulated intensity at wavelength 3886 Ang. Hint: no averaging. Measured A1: 10.89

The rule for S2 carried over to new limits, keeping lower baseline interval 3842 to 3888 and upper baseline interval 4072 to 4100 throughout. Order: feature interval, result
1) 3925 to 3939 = 2.1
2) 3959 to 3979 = 3.6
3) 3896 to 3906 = 0.6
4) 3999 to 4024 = -4.6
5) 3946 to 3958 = -0.5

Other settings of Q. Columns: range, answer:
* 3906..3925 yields 12.7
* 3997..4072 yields 14.6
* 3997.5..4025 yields 15.3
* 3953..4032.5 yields 13.4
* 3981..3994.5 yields 14.3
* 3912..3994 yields 11.7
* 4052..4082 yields 13.9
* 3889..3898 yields 11.6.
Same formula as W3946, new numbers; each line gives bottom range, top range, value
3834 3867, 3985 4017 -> 1.36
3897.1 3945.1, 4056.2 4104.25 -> 1.21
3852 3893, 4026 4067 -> 1.23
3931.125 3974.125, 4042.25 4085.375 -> 1.29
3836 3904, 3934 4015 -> 1.15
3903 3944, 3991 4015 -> 1.32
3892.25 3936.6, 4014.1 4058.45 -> 1.23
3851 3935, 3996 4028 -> 1.32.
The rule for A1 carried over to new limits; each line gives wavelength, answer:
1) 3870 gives 11.07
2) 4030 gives 13.74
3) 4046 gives 14.11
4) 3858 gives 12.27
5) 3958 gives 10.72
